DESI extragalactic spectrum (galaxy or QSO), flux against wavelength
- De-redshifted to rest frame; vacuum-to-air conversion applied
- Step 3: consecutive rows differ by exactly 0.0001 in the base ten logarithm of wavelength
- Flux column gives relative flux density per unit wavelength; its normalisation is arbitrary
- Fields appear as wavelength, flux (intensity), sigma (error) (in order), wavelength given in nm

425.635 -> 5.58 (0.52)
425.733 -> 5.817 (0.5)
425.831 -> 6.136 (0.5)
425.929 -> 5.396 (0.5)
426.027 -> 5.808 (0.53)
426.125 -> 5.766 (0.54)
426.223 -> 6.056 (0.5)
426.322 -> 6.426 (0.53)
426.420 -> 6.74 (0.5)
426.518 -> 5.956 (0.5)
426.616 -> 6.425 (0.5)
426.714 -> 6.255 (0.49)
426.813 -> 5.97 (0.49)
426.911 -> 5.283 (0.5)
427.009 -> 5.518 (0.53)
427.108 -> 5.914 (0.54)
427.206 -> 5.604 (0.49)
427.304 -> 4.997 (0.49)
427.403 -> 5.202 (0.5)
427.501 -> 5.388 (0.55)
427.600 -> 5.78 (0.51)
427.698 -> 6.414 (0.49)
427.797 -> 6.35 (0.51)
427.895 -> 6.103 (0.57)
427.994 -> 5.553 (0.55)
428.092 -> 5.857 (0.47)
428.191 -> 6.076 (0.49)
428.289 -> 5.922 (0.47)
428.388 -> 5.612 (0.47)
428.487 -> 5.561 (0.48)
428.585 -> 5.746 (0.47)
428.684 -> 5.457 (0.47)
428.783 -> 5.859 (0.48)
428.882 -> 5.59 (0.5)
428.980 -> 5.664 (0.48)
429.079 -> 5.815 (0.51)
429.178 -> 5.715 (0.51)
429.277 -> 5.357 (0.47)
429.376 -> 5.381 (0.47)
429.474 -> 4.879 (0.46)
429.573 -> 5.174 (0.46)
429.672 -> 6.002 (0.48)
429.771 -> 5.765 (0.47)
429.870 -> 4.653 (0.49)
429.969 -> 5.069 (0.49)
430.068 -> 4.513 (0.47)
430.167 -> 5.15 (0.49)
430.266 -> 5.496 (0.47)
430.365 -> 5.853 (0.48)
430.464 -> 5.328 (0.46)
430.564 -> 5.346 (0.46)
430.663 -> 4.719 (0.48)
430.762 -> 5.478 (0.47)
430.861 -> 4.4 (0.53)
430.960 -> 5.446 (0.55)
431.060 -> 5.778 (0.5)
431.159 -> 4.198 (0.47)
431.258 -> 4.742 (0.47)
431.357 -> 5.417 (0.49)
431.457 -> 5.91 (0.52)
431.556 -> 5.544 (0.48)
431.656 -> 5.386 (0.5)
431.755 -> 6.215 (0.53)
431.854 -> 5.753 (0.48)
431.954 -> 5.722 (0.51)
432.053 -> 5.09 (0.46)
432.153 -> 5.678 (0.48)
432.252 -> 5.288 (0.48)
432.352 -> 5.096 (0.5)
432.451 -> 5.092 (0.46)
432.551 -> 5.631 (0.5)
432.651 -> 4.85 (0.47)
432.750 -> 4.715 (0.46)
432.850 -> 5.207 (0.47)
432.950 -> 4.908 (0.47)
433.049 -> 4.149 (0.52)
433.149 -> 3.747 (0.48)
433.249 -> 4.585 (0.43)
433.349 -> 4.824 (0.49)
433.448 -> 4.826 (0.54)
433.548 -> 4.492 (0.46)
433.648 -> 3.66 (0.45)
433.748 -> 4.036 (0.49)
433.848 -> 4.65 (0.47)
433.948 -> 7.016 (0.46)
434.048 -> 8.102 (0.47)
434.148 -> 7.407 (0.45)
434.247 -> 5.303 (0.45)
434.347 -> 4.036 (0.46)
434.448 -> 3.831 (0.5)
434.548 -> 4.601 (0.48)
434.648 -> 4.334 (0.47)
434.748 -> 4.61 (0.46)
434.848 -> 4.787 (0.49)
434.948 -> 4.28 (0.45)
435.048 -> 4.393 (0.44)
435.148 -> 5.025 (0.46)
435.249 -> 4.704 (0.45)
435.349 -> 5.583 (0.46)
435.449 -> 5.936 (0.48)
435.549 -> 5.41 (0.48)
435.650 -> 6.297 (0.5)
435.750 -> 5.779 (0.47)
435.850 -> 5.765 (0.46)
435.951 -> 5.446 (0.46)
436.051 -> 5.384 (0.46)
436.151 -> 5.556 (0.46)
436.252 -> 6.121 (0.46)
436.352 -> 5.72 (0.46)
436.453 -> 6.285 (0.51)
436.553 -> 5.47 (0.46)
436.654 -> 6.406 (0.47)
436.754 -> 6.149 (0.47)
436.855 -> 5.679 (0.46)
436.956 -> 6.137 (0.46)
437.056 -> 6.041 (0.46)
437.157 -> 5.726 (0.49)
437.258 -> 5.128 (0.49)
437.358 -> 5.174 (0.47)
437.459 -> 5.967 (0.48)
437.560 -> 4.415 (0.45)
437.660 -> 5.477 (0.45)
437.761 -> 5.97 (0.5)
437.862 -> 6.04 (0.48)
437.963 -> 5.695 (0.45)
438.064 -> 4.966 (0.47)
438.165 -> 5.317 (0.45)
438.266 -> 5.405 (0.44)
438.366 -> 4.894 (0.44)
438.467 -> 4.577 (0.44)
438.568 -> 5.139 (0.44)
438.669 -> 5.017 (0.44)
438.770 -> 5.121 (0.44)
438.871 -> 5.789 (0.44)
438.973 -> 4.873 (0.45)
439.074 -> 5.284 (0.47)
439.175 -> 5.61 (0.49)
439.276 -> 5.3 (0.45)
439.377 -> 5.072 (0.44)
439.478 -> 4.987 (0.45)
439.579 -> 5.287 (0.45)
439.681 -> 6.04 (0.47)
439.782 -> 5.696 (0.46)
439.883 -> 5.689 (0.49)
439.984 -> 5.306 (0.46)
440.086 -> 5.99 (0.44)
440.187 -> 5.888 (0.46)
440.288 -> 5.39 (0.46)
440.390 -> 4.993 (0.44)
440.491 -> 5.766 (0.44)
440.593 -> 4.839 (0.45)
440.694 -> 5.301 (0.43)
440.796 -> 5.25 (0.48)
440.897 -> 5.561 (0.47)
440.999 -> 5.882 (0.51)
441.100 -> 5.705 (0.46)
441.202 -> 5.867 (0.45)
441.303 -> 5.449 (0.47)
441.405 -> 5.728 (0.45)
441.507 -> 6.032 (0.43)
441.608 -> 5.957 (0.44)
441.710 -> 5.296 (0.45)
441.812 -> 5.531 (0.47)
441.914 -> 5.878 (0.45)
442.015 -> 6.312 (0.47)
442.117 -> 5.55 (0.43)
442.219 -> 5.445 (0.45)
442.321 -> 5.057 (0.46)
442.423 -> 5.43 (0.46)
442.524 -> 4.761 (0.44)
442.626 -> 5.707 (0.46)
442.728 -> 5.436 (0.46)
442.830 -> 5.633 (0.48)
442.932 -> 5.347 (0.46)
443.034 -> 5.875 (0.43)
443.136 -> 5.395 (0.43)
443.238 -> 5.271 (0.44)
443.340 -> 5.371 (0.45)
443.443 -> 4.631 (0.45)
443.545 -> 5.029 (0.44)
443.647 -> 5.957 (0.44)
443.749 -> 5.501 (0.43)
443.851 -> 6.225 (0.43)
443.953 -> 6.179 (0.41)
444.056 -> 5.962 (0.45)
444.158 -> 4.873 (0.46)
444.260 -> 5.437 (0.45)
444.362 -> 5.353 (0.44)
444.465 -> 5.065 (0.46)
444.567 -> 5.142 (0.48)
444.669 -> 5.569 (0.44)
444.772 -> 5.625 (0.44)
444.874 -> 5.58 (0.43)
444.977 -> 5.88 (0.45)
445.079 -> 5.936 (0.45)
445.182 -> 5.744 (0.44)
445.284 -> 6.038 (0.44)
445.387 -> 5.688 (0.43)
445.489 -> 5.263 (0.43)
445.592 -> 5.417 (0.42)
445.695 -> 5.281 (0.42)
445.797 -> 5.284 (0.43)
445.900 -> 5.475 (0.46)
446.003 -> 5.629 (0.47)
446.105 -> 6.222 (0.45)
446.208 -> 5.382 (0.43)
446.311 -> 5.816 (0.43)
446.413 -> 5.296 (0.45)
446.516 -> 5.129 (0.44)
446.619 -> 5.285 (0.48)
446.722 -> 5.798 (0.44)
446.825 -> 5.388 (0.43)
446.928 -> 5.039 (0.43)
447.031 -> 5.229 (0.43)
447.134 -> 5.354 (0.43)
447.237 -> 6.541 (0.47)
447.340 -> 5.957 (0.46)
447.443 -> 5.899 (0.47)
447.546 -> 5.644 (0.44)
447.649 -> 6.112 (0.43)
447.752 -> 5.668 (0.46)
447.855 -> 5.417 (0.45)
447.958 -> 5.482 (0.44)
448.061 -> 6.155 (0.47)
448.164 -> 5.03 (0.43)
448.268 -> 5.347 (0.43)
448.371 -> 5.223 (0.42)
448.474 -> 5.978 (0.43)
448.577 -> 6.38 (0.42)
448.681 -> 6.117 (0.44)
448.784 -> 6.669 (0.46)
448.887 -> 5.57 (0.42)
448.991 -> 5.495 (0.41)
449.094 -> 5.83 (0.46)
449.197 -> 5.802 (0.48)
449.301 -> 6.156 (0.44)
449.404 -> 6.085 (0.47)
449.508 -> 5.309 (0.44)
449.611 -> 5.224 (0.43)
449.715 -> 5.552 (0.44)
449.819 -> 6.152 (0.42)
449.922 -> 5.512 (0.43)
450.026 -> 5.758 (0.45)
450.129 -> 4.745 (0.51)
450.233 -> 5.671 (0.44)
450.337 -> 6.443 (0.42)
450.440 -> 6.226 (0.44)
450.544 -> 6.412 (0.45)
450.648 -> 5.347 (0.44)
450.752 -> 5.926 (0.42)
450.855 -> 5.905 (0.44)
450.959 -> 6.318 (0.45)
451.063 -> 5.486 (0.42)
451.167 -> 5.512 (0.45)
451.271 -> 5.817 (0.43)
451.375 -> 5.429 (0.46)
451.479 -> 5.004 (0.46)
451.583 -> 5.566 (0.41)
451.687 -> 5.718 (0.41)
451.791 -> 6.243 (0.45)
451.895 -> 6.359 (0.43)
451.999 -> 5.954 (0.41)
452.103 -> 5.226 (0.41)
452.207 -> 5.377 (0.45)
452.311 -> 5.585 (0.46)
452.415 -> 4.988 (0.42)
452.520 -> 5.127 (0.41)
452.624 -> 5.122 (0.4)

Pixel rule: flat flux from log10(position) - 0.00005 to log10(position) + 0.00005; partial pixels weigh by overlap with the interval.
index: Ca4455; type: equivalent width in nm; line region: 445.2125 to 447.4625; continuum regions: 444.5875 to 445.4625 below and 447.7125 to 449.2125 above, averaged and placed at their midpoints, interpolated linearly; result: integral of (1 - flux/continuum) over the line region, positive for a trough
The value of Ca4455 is 0.07 nm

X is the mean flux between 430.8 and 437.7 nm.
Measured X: 5.28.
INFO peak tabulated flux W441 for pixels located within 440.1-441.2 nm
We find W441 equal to 5.888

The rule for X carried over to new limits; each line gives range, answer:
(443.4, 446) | 5.53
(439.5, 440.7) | 5.51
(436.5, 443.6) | 5.48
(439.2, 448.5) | 5.54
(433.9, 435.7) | 5.31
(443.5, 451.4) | 5.67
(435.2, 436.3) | 5.64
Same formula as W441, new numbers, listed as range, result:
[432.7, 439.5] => 8.102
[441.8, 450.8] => 6.669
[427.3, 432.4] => 6.414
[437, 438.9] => 6.041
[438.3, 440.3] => 6.04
